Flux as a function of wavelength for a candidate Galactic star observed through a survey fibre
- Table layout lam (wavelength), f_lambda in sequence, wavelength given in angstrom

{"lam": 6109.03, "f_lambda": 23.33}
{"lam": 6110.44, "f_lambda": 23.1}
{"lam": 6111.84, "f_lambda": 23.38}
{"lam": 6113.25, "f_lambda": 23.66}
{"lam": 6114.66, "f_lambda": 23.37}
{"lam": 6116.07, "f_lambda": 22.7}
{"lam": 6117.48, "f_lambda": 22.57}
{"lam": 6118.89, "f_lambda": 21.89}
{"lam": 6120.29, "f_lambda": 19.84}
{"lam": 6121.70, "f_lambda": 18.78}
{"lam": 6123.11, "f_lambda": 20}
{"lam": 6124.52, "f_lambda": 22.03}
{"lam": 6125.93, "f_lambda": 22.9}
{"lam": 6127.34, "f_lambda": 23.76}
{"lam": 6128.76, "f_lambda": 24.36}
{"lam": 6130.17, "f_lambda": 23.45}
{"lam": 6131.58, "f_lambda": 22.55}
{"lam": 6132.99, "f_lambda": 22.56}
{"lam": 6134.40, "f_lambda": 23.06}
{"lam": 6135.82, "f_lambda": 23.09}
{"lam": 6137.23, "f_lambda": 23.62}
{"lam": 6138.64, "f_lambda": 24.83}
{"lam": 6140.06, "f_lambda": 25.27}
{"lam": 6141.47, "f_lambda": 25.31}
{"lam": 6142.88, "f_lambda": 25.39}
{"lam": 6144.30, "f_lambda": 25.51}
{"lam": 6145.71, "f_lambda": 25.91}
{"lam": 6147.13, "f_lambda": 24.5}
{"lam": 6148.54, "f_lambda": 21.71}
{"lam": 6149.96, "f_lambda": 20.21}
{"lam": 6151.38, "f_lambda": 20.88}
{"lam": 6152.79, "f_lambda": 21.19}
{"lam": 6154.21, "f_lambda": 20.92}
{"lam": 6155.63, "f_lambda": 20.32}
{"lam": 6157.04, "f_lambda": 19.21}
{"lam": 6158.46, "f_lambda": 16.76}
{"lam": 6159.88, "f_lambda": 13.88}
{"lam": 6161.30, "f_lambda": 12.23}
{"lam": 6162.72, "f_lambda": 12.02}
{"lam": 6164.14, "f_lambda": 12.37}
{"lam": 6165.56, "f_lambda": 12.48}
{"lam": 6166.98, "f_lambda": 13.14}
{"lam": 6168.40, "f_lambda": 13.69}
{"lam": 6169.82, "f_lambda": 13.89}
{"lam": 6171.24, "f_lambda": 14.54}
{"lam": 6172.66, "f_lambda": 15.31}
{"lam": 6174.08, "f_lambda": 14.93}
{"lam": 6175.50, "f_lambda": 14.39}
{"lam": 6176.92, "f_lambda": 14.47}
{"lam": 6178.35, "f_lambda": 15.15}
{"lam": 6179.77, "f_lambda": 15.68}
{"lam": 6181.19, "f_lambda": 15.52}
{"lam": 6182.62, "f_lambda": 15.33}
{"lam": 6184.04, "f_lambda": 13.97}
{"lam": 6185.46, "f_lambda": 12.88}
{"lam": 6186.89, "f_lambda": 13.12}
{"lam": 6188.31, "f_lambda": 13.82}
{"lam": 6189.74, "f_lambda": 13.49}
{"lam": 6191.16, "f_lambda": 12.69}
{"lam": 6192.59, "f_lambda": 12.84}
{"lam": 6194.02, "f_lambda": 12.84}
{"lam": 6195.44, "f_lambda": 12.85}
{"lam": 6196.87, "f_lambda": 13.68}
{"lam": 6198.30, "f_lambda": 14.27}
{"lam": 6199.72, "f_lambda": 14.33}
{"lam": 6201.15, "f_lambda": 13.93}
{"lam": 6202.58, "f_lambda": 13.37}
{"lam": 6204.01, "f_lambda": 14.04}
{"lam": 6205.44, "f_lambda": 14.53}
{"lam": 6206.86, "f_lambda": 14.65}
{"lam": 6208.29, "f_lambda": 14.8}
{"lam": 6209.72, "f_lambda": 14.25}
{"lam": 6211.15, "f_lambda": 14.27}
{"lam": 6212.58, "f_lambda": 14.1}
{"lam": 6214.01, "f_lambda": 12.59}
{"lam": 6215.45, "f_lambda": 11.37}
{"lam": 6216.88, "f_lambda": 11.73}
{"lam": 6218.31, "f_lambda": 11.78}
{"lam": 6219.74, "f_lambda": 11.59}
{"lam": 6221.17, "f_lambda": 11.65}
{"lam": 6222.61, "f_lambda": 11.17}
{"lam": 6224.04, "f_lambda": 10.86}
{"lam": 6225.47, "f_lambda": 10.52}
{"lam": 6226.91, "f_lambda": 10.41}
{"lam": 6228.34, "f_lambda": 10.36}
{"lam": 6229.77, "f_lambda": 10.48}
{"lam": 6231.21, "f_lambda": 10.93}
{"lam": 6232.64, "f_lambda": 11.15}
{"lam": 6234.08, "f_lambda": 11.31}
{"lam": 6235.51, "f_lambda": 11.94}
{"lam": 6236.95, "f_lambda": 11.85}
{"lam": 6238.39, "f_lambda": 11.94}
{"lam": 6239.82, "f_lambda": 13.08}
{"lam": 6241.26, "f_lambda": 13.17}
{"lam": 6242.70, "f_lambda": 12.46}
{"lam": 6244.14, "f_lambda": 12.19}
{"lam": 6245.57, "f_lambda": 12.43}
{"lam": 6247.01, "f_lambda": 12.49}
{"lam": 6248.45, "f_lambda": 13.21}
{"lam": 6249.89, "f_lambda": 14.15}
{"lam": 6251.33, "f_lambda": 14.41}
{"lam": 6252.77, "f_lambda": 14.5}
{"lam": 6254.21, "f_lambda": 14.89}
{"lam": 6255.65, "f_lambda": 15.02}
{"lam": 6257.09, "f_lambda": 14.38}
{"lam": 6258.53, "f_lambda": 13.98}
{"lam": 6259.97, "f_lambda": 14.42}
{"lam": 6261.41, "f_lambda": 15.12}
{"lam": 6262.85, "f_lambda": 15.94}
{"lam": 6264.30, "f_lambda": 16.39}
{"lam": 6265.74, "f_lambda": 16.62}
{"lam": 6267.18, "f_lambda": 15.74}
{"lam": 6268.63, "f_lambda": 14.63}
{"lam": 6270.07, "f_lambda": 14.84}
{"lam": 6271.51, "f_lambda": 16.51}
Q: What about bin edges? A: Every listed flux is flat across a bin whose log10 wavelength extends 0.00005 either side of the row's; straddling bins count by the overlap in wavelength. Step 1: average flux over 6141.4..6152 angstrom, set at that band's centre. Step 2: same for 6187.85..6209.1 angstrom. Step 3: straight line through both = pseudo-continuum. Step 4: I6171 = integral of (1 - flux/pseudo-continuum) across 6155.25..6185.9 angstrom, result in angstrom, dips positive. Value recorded 7.0 angstrom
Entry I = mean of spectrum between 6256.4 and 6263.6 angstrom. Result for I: 14.8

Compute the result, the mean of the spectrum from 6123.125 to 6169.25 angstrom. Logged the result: 20.6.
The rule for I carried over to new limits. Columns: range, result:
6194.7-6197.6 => 13.3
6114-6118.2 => 22.8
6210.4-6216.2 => 13.1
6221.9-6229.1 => 10.7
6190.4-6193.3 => 12.8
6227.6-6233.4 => 10.7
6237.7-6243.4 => 12.7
